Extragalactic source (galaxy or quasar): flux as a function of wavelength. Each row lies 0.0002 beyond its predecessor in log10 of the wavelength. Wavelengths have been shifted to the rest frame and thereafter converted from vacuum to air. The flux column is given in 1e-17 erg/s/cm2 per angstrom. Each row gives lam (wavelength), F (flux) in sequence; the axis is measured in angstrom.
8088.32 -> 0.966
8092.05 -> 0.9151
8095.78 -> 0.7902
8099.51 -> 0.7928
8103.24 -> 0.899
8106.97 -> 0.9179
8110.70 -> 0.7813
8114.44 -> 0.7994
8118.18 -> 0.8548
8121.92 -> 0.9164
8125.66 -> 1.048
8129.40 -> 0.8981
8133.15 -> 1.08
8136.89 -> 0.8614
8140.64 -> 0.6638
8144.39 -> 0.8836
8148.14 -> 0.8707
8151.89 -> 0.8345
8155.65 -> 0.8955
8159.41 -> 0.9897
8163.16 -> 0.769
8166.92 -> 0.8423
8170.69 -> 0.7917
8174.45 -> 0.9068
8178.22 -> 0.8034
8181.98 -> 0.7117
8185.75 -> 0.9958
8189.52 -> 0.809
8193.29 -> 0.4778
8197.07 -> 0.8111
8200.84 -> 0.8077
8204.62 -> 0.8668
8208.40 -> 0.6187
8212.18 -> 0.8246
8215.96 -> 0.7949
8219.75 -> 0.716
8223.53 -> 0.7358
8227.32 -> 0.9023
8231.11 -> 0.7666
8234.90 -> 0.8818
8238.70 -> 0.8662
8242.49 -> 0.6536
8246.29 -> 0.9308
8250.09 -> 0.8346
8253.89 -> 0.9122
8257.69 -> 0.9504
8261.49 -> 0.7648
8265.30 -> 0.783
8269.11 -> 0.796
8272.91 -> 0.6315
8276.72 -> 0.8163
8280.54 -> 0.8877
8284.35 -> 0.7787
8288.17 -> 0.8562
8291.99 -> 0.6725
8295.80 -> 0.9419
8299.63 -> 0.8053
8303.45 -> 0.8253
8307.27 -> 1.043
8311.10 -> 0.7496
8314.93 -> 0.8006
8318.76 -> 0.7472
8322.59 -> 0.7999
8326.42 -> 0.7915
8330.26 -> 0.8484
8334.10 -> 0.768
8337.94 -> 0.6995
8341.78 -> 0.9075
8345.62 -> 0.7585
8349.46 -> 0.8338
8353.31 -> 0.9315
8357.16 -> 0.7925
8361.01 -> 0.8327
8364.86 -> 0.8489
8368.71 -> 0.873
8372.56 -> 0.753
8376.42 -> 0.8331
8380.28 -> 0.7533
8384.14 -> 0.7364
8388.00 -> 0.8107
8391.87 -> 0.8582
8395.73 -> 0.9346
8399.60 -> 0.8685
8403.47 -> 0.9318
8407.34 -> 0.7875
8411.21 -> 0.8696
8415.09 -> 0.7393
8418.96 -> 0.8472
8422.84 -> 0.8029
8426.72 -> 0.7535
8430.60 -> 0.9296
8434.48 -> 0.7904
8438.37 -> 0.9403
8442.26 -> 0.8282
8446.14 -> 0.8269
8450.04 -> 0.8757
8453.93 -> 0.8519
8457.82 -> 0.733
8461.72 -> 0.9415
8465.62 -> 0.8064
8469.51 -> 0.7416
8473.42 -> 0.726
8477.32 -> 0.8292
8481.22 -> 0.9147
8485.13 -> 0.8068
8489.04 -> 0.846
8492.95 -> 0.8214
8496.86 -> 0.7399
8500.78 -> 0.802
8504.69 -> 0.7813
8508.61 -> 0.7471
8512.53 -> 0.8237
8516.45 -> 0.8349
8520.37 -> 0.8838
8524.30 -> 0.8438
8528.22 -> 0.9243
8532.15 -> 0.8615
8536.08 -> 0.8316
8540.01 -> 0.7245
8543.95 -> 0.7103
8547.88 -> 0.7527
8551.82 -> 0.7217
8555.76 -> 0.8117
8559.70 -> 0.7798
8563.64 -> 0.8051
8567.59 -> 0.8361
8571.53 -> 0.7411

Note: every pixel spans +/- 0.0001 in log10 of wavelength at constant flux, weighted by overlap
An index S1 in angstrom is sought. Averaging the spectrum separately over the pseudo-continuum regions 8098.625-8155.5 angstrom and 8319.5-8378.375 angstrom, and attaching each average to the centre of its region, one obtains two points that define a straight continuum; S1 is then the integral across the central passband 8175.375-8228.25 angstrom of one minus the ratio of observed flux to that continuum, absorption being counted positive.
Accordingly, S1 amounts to 4.87 angstrom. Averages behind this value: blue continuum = 0.876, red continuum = 0.817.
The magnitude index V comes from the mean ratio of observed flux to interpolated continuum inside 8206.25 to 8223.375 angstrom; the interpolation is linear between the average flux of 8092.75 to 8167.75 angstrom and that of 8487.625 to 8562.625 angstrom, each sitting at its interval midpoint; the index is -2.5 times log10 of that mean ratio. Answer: 0.157 mag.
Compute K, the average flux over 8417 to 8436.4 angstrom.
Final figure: 0.825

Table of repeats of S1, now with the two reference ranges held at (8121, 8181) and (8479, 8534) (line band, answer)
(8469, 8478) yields 0.8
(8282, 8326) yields 1.9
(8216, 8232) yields 1.5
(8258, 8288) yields 2.3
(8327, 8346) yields 1.2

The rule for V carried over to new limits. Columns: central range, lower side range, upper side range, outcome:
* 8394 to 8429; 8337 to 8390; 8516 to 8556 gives -0.03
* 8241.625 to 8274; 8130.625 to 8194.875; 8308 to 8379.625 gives 0.01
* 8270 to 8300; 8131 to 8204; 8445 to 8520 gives 0.04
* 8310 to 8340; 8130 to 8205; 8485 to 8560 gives 0.06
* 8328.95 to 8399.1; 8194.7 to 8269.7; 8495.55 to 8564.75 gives -0.02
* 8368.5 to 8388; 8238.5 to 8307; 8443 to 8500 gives 0.05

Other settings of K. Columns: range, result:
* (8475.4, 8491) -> 0.849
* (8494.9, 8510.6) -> 0.768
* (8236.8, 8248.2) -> 0.817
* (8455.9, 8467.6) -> 0.827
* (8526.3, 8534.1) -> 0.893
